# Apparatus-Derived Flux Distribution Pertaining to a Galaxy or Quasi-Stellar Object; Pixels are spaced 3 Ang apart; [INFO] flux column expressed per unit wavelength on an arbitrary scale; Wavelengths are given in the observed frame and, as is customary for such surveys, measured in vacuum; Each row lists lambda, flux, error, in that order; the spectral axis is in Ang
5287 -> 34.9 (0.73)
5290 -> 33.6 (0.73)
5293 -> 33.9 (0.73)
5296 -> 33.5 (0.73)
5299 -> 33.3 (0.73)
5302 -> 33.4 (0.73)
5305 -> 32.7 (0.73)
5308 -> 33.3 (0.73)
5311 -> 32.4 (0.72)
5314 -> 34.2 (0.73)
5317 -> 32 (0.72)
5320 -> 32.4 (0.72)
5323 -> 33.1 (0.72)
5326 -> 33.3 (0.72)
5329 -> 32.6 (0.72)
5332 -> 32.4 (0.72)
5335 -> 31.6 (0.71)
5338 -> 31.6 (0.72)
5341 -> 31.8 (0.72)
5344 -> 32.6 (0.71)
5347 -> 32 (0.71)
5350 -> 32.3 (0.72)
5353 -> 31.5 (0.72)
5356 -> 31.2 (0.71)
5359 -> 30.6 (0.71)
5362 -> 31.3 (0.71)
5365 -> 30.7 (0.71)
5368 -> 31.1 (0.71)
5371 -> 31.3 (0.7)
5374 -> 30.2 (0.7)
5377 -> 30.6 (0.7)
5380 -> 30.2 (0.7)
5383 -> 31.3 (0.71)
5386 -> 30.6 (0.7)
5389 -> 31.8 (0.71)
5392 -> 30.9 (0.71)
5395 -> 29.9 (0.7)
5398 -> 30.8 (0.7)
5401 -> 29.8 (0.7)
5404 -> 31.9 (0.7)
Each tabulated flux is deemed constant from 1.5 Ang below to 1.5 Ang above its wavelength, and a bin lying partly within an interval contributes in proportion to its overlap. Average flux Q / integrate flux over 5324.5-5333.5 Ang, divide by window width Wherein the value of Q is 32.8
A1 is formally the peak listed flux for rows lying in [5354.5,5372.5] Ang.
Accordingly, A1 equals 31.3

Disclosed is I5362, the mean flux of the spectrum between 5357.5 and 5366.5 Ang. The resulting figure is 30.9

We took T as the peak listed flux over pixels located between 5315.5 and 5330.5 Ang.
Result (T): 33.3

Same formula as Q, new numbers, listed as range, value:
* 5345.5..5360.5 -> 31.5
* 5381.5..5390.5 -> 31.2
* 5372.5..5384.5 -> 30.6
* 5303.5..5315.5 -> 33.1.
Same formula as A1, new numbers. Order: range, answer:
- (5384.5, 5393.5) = 31.8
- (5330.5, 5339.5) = 32.4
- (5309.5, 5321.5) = 34.2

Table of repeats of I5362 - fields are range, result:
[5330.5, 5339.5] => 31.9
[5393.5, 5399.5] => 30.3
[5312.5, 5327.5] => 33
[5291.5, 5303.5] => 33.5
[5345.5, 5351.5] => 32.1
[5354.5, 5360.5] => 30.9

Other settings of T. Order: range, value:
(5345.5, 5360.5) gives 32.3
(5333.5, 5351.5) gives 32.6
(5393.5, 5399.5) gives 30.8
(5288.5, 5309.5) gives 33.9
